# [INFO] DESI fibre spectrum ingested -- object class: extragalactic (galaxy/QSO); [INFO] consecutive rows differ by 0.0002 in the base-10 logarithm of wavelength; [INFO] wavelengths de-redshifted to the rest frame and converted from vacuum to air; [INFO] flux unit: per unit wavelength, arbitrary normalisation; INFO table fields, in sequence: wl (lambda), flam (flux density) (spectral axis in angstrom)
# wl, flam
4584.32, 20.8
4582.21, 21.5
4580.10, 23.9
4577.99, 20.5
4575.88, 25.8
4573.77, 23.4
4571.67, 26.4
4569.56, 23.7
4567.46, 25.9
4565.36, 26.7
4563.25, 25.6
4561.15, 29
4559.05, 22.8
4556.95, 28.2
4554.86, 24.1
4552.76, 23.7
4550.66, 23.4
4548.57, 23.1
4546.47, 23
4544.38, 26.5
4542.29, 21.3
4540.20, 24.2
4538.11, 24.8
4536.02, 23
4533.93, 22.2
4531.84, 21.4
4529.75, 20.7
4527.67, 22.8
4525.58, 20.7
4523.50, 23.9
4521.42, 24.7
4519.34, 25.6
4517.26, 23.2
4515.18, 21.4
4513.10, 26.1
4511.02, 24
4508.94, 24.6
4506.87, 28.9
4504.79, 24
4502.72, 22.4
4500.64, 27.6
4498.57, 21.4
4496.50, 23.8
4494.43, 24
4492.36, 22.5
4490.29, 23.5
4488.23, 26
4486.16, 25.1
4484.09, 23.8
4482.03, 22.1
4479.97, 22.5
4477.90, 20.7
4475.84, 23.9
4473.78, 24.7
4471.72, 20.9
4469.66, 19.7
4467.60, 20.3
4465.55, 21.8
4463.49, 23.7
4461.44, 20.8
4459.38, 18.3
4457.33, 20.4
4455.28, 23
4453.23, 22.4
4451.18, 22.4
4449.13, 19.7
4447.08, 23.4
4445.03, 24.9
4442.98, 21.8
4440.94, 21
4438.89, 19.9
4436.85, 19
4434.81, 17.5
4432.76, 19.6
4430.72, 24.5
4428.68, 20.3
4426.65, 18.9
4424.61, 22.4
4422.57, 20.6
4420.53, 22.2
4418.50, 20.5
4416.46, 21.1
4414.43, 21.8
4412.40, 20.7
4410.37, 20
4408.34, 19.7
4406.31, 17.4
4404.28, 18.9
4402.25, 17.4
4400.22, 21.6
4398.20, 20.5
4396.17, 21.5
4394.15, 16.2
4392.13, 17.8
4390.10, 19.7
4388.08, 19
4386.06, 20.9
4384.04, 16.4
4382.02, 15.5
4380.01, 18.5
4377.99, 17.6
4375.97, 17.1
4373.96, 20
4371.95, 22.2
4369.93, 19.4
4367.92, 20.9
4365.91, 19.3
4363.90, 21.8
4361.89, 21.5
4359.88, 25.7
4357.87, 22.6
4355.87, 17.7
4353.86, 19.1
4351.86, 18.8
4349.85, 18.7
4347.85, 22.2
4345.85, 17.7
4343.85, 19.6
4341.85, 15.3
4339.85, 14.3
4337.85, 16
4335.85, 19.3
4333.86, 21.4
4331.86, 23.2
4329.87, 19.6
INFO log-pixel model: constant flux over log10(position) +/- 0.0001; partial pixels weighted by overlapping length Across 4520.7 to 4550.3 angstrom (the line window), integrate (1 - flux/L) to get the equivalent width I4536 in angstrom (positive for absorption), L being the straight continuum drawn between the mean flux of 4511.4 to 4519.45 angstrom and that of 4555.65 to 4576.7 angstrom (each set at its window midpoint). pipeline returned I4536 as 1.93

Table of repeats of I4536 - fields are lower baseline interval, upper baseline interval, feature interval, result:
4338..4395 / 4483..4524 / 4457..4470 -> 1.1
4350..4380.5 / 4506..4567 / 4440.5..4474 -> 0.9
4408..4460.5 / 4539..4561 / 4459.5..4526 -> -2.0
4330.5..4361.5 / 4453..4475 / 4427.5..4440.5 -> 0.5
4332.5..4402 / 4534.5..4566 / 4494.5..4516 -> -1.1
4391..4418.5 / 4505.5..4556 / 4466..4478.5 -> 0.0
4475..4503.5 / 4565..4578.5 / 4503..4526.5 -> -0.4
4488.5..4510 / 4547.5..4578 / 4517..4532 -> 1.0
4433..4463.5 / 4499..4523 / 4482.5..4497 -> -0.4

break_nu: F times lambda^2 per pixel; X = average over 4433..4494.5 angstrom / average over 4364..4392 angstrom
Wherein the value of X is 1.20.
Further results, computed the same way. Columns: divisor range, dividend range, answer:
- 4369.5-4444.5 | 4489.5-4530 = 1.26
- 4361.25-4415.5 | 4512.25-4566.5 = 1.32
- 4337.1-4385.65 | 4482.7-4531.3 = 1.33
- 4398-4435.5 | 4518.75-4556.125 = 1.21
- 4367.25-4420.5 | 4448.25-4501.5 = 1.21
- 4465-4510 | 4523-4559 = 1.02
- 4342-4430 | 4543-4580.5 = 1.35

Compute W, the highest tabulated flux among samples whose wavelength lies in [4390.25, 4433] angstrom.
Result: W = 24.5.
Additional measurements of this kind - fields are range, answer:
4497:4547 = 28.9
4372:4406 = 21.6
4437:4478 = 24.9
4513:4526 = 26.1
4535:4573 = 29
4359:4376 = 25.7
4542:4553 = 26.5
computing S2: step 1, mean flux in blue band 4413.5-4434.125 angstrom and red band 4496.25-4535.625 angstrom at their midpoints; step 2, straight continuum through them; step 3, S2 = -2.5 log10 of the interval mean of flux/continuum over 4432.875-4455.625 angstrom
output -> 0.02 mag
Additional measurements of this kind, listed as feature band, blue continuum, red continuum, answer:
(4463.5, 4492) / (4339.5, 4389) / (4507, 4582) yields -0.02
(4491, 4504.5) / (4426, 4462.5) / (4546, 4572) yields -0.03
